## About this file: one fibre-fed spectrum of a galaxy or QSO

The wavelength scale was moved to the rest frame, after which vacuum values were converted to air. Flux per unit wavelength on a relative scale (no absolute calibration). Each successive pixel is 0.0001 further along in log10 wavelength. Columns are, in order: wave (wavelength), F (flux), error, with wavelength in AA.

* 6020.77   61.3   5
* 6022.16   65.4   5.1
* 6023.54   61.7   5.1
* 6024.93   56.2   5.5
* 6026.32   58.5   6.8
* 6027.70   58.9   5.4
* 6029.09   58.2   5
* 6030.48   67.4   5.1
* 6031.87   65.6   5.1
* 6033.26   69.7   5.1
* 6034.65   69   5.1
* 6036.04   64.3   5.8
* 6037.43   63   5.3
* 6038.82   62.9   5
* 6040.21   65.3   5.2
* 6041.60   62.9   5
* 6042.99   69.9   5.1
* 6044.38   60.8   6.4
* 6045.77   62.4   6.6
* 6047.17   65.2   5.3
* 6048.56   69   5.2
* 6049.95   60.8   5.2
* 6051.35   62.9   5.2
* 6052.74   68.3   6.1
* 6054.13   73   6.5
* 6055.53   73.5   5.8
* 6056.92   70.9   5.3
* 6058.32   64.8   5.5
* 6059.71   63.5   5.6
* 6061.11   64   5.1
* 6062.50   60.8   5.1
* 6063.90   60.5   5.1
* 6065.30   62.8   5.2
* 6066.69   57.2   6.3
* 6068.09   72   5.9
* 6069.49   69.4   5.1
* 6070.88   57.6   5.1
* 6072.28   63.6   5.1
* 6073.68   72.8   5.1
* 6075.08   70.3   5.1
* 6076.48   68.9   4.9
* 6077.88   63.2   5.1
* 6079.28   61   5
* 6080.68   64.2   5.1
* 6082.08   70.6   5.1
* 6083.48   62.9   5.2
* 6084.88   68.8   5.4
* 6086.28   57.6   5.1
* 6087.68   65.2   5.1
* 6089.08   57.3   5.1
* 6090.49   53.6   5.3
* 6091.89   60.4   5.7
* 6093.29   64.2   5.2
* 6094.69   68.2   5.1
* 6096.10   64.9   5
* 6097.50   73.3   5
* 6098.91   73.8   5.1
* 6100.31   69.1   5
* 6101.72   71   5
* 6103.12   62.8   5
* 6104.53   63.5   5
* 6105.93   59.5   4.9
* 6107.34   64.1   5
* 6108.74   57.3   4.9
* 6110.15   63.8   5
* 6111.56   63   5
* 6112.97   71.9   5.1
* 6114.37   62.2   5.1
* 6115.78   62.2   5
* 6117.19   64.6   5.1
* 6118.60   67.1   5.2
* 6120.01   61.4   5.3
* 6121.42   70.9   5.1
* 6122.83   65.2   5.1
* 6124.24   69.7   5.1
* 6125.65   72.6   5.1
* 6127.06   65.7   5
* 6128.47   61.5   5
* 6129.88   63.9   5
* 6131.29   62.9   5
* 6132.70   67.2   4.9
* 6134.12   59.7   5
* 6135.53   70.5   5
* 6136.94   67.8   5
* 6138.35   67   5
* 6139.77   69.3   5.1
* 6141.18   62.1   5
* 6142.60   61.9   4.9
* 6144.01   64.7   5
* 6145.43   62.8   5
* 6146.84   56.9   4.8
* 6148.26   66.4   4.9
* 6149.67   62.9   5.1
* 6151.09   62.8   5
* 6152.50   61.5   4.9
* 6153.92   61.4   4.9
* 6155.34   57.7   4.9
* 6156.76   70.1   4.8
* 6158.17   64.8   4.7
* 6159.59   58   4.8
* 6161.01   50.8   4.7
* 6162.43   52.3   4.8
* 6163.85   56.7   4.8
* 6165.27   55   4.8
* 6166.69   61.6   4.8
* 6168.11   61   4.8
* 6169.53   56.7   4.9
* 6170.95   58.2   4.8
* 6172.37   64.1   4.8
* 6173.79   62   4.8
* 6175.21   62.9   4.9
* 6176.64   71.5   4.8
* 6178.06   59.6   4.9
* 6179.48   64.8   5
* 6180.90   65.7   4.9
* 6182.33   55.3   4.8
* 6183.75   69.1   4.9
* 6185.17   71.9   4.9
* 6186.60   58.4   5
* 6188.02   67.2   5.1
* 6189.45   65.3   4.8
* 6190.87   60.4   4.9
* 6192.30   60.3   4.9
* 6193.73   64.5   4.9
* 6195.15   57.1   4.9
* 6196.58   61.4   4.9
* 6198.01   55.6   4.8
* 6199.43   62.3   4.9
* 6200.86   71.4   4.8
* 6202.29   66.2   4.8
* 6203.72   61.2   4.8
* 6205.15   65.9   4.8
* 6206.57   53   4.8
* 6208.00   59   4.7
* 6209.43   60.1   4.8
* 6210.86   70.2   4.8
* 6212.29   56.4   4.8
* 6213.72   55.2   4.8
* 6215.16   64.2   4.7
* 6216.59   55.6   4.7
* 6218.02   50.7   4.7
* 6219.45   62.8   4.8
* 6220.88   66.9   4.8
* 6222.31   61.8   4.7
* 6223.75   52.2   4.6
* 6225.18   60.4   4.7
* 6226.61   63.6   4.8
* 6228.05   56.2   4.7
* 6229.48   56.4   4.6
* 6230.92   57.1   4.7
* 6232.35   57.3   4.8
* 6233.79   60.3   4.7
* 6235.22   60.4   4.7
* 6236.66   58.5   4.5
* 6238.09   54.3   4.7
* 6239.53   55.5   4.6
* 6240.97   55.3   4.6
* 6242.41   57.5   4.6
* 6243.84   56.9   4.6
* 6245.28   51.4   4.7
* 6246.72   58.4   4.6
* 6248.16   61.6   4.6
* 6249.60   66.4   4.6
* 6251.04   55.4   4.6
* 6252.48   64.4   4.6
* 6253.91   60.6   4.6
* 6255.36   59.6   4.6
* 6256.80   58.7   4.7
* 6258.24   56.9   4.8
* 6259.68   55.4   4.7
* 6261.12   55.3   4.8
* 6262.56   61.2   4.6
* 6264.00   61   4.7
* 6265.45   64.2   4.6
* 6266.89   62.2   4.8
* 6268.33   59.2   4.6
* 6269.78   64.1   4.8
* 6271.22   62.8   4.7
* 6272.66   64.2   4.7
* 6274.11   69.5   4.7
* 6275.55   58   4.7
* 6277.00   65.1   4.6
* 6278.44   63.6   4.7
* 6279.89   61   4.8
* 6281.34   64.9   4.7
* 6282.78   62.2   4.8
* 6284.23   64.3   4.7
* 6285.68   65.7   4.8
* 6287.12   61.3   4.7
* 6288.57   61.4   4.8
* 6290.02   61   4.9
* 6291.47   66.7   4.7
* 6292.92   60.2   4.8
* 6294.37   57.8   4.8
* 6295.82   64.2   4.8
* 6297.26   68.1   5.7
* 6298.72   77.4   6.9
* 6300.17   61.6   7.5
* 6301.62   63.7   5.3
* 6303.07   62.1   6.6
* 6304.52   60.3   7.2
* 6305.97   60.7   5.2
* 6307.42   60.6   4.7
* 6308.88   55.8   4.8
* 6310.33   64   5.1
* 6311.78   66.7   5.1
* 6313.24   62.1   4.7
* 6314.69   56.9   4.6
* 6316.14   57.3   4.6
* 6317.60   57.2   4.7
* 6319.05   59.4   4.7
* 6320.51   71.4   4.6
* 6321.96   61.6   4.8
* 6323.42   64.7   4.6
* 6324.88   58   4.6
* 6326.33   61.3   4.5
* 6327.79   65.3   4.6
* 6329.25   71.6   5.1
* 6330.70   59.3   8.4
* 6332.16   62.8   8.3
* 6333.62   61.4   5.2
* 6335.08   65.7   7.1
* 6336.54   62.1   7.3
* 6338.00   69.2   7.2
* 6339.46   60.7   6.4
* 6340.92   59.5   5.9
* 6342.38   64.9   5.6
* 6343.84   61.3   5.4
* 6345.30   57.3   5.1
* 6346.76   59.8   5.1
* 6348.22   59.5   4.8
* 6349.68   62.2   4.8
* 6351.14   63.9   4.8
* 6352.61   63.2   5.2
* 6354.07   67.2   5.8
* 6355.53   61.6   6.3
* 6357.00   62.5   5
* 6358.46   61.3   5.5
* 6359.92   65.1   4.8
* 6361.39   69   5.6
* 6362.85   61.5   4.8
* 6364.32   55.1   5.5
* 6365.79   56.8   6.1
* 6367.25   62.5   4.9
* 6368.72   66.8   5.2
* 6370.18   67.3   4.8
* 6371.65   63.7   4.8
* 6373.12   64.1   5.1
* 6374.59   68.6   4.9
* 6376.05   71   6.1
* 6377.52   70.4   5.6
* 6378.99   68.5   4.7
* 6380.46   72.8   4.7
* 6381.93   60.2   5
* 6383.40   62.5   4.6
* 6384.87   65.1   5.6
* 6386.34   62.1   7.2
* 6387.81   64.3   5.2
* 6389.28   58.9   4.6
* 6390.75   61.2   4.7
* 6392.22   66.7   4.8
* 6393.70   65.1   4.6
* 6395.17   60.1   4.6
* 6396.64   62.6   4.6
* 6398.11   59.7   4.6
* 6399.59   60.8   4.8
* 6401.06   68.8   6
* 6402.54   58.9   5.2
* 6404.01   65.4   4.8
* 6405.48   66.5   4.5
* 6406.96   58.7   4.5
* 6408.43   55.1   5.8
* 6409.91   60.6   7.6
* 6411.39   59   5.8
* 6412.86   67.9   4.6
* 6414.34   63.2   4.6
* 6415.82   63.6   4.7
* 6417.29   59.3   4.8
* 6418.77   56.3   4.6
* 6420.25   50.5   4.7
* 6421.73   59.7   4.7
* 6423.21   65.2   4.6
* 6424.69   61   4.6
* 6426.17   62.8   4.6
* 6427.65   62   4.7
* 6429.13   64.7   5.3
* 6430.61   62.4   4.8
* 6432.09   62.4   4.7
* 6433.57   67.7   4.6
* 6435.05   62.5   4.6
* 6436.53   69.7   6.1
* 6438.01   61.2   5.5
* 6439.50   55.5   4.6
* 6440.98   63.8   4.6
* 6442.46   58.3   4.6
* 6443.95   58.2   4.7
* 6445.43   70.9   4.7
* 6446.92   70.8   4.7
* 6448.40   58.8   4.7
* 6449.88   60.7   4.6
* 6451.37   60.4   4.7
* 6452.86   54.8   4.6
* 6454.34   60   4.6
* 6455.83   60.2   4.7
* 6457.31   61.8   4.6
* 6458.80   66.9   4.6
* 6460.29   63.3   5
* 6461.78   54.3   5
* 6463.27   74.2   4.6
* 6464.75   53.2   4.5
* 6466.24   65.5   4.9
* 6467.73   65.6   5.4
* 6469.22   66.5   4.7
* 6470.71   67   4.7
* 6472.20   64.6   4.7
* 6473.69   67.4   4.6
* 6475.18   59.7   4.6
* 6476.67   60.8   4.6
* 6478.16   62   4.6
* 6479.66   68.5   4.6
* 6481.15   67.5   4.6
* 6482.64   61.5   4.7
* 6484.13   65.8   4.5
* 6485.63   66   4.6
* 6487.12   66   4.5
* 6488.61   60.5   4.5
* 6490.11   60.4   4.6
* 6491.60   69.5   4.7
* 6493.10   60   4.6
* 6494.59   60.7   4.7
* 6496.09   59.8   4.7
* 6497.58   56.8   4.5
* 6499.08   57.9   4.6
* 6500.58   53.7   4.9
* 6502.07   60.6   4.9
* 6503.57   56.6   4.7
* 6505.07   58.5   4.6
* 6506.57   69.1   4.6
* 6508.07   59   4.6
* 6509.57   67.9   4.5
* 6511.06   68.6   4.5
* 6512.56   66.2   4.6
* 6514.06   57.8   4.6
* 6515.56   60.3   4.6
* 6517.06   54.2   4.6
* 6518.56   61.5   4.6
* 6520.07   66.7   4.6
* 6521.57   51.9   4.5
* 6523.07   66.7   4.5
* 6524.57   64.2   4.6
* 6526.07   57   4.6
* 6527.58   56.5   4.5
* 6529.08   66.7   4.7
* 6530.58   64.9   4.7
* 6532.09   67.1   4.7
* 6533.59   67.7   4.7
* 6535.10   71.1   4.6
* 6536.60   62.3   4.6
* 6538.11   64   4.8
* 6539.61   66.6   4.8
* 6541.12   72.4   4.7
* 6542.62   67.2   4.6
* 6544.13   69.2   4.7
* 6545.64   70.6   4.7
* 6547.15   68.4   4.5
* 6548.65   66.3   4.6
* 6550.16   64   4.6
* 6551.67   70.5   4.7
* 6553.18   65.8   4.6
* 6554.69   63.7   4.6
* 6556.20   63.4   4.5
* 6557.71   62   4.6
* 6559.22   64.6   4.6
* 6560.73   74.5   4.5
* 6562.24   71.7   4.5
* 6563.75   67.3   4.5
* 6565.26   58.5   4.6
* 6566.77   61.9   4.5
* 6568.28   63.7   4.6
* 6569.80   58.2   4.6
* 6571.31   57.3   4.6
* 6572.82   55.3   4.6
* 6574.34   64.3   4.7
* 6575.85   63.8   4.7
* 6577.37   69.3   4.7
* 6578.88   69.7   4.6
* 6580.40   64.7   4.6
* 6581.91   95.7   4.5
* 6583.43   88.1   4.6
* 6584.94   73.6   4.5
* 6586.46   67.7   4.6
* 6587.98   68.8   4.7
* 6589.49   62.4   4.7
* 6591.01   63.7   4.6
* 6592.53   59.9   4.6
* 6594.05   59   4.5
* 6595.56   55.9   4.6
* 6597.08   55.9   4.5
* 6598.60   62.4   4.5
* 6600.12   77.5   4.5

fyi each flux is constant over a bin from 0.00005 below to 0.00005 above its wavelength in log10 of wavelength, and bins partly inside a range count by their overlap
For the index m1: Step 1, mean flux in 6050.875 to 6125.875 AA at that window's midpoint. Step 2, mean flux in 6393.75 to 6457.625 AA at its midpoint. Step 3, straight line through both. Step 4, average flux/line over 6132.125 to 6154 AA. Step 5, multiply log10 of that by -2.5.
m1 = 0.01 mag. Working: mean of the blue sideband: 65.3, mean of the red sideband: 61.7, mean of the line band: 64.1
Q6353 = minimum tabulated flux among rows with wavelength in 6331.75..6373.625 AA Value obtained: 55.1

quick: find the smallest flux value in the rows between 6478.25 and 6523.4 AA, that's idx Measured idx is 51.9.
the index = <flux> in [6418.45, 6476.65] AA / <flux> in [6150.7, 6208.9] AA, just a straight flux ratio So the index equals 1.0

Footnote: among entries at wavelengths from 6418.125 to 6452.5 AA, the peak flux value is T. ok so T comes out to 70.9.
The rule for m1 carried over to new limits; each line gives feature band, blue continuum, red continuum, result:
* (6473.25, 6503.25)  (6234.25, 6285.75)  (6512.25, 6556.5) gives 0.03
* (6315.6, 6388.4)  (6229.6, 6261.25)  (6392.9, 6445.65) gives -0.05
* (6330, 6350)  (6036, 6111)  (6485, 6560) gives 0.04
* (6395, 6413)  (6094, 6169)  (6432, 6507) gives 0.02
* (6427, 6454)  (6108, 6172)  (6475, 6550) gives 0.01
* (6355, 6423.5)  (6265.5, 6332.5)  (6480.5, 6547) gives 0.00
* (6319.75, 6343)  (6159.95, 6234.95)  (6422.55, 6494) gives -0.03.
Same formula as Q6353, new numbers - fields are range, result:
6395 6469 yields 50.5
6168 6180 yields 56.7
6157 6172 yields 50.8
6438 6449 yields 55.5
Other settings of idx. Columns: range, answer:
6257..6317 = 55.3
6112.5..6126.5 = 61.4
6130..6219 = 50.7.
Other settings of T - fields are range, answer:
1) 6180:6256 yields 71.9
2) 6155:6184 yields 71.5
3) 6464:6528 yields 69.5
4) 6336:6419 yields 72.8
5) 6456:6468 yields 74.2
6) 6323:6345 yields 71.6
